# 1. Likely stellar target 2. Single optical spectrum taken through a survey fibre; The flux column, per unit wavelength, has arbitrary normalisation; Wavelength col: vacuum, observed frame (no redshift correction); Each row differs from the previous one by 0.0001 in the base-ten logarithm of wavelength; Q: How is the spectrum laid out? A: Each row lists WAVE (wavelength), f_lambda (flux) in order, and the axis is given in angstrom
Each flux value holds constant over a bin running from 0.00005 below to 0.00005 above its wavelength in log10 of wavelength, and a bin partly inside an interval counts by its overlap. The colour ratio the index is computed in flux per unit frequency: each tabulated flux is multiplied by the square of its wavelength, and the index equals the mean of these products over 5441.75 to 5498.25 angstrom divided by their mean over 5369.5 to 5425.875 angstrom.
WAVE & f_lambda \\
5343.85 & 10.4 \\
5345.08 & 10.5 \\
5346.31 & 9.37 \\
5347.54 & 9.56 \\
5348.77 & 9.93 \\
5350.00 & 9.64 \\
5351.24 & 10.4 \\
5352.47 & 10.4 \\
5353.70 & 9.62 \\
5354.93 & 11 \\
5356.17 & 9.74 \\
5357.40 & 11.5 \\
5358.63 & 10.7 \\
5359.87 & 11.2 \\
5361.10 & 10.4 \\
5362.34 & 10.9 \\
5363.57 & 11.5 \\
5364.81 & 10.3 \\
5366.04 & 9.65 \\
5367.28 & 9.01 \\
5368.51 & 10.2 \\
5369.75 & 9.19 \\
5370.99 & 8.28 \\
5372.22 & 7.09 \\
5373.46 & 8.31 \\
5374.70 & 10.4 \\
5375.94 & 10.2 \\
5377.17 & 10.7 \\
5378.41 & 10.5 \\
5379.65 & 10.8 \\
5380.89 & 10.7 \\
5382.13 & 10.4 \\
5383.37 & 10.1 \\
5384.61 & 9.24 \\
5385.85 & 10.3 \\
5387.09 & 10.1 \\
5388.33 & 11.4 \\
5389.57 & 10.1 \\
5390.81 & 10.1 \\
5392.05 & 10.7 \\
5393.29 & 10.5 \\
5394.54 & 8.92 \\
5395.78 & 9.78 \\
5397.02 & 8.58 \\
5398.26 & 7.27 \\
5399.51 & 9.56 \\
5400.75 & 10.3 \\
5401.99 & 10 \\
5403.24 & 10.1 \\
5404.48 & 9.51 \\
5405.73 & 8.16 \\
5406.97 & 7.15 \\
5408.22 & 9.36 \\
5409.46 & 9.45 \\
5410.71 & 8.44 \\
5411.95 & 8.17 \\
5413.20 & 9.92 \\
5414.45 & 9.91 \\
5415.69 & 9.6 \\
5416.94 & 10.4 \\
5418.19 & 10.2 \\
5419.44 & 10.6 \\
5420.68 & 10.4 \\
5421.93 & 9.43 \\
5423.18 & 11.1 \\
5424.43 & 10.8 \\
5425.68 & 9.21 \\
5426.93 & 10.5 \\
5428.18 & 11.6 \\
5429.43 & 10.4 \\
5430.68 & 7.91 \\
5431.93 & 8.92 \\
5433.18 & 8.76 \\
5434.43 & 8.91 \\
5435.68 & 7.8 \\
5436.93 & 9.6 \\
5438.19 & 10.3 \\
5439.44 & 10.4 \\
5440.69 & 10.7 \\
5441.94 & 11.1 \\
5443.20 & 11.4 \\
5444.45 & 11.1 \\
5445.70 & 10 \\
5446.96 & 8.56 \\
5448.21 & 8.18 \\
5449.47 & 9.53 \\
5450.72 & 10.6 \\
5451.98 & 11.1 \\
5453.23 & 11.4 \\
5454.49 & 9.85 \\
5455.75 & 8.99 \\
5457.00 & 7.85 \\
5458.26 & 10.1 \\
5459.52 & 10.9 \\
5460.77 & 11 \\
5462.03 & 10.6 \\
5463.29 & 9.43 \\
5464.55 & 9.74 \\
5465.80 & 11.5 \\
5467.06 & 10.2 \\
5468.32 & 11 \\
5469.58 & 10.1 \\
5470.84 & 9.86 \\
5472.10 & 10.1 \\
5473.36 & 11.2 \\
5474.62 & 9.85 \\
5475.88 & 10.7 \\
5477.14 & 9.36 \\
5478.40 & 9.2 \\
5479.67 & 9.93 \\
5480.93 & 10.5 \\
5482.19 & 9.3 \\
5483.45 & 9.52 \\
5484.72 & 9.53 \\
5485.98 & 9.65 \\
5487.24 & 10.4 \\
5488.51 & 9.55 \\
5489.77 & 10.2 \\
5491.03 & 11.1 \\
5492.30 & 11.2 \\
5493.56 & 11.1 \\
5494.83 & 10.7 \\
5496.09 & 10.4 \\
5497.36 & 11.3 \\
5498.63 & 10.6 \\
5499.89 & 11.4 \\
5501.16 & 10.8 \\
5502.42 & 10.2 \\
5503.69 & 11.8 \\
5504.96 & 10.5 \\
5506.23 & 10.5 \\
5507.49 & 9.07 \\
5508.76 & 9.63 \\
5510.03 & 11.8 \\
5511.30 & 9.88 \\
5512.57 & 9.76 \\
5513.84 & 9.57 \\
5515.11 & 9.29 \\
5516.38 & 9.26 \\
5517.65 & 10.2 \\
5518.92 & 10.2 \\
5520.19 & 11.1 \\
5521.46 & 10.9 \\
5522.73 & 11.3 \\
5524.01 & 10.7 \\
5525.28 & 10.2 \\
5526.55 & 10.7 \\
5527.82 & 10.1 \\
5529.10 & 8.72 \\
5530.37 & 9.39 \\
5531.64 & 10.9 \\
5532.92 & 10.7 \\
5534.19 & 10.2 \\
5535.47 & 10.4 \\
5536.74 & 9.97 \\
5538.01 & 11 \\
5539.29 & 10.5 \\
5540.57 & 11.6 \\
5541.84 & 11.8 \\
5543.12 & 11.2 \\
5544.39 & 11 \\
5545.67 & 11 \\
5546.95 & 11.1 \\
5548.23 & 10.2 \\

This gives 1.08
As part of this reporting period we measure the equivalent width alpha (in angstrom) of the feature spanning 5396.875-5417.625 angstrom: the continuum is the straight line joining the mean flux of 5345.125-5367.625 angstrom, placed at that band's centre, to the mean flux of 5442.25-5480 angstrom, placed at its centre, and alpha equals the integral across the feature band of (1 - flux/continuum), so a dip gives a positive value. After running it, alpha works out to 2.07 angstrom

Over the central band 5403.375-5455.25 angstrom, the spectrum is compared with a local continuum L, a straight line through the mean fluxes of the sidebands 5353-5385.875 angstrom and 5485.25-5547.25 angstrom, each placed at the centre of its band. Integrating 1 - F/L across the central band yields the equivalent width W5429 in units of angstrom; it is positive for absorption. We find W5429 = 2.4 angstrom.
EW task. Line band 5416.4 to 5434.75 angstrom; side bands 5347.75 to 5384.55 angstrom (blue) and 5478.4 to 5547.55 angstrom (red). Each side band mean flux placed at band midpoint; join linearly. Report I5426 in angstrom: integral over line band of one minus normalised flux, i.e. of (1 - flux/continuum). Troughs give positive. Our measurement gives 0.5 angstrom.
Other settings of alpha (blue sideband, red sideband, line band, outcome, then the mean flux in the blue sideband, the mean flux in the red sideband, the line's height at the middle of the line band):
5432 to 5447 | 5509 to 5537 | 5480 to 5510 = -0.9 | 9.9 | 10.2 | 10.1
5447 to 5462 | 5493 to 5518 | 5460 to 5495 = -0.3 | 9.93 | 10.4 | 10.1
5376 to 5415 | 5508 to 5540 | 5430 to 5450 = 0.6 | 9.69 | 10.3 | 9.88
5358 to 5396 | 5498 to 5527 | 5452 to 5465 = 0.3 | 10.1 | 10.4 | 10.3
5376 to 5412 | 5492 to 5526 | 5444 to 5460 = 0.4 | 9.7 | 10.5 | 10.1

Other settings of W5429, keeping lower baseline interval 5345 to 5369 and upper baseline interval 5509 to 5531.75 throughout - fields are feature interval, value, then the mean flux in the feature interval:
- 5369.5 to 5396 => 0.9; 9.91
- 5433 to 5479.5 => 0.9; 10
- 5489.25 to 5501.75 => -0.8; 10.9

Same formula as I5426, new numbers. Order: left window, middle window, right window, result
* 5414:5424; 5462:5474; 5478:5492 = -0.42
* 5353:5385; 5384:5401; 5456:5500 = 0.57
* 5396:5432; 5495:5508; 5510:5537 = -0.77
